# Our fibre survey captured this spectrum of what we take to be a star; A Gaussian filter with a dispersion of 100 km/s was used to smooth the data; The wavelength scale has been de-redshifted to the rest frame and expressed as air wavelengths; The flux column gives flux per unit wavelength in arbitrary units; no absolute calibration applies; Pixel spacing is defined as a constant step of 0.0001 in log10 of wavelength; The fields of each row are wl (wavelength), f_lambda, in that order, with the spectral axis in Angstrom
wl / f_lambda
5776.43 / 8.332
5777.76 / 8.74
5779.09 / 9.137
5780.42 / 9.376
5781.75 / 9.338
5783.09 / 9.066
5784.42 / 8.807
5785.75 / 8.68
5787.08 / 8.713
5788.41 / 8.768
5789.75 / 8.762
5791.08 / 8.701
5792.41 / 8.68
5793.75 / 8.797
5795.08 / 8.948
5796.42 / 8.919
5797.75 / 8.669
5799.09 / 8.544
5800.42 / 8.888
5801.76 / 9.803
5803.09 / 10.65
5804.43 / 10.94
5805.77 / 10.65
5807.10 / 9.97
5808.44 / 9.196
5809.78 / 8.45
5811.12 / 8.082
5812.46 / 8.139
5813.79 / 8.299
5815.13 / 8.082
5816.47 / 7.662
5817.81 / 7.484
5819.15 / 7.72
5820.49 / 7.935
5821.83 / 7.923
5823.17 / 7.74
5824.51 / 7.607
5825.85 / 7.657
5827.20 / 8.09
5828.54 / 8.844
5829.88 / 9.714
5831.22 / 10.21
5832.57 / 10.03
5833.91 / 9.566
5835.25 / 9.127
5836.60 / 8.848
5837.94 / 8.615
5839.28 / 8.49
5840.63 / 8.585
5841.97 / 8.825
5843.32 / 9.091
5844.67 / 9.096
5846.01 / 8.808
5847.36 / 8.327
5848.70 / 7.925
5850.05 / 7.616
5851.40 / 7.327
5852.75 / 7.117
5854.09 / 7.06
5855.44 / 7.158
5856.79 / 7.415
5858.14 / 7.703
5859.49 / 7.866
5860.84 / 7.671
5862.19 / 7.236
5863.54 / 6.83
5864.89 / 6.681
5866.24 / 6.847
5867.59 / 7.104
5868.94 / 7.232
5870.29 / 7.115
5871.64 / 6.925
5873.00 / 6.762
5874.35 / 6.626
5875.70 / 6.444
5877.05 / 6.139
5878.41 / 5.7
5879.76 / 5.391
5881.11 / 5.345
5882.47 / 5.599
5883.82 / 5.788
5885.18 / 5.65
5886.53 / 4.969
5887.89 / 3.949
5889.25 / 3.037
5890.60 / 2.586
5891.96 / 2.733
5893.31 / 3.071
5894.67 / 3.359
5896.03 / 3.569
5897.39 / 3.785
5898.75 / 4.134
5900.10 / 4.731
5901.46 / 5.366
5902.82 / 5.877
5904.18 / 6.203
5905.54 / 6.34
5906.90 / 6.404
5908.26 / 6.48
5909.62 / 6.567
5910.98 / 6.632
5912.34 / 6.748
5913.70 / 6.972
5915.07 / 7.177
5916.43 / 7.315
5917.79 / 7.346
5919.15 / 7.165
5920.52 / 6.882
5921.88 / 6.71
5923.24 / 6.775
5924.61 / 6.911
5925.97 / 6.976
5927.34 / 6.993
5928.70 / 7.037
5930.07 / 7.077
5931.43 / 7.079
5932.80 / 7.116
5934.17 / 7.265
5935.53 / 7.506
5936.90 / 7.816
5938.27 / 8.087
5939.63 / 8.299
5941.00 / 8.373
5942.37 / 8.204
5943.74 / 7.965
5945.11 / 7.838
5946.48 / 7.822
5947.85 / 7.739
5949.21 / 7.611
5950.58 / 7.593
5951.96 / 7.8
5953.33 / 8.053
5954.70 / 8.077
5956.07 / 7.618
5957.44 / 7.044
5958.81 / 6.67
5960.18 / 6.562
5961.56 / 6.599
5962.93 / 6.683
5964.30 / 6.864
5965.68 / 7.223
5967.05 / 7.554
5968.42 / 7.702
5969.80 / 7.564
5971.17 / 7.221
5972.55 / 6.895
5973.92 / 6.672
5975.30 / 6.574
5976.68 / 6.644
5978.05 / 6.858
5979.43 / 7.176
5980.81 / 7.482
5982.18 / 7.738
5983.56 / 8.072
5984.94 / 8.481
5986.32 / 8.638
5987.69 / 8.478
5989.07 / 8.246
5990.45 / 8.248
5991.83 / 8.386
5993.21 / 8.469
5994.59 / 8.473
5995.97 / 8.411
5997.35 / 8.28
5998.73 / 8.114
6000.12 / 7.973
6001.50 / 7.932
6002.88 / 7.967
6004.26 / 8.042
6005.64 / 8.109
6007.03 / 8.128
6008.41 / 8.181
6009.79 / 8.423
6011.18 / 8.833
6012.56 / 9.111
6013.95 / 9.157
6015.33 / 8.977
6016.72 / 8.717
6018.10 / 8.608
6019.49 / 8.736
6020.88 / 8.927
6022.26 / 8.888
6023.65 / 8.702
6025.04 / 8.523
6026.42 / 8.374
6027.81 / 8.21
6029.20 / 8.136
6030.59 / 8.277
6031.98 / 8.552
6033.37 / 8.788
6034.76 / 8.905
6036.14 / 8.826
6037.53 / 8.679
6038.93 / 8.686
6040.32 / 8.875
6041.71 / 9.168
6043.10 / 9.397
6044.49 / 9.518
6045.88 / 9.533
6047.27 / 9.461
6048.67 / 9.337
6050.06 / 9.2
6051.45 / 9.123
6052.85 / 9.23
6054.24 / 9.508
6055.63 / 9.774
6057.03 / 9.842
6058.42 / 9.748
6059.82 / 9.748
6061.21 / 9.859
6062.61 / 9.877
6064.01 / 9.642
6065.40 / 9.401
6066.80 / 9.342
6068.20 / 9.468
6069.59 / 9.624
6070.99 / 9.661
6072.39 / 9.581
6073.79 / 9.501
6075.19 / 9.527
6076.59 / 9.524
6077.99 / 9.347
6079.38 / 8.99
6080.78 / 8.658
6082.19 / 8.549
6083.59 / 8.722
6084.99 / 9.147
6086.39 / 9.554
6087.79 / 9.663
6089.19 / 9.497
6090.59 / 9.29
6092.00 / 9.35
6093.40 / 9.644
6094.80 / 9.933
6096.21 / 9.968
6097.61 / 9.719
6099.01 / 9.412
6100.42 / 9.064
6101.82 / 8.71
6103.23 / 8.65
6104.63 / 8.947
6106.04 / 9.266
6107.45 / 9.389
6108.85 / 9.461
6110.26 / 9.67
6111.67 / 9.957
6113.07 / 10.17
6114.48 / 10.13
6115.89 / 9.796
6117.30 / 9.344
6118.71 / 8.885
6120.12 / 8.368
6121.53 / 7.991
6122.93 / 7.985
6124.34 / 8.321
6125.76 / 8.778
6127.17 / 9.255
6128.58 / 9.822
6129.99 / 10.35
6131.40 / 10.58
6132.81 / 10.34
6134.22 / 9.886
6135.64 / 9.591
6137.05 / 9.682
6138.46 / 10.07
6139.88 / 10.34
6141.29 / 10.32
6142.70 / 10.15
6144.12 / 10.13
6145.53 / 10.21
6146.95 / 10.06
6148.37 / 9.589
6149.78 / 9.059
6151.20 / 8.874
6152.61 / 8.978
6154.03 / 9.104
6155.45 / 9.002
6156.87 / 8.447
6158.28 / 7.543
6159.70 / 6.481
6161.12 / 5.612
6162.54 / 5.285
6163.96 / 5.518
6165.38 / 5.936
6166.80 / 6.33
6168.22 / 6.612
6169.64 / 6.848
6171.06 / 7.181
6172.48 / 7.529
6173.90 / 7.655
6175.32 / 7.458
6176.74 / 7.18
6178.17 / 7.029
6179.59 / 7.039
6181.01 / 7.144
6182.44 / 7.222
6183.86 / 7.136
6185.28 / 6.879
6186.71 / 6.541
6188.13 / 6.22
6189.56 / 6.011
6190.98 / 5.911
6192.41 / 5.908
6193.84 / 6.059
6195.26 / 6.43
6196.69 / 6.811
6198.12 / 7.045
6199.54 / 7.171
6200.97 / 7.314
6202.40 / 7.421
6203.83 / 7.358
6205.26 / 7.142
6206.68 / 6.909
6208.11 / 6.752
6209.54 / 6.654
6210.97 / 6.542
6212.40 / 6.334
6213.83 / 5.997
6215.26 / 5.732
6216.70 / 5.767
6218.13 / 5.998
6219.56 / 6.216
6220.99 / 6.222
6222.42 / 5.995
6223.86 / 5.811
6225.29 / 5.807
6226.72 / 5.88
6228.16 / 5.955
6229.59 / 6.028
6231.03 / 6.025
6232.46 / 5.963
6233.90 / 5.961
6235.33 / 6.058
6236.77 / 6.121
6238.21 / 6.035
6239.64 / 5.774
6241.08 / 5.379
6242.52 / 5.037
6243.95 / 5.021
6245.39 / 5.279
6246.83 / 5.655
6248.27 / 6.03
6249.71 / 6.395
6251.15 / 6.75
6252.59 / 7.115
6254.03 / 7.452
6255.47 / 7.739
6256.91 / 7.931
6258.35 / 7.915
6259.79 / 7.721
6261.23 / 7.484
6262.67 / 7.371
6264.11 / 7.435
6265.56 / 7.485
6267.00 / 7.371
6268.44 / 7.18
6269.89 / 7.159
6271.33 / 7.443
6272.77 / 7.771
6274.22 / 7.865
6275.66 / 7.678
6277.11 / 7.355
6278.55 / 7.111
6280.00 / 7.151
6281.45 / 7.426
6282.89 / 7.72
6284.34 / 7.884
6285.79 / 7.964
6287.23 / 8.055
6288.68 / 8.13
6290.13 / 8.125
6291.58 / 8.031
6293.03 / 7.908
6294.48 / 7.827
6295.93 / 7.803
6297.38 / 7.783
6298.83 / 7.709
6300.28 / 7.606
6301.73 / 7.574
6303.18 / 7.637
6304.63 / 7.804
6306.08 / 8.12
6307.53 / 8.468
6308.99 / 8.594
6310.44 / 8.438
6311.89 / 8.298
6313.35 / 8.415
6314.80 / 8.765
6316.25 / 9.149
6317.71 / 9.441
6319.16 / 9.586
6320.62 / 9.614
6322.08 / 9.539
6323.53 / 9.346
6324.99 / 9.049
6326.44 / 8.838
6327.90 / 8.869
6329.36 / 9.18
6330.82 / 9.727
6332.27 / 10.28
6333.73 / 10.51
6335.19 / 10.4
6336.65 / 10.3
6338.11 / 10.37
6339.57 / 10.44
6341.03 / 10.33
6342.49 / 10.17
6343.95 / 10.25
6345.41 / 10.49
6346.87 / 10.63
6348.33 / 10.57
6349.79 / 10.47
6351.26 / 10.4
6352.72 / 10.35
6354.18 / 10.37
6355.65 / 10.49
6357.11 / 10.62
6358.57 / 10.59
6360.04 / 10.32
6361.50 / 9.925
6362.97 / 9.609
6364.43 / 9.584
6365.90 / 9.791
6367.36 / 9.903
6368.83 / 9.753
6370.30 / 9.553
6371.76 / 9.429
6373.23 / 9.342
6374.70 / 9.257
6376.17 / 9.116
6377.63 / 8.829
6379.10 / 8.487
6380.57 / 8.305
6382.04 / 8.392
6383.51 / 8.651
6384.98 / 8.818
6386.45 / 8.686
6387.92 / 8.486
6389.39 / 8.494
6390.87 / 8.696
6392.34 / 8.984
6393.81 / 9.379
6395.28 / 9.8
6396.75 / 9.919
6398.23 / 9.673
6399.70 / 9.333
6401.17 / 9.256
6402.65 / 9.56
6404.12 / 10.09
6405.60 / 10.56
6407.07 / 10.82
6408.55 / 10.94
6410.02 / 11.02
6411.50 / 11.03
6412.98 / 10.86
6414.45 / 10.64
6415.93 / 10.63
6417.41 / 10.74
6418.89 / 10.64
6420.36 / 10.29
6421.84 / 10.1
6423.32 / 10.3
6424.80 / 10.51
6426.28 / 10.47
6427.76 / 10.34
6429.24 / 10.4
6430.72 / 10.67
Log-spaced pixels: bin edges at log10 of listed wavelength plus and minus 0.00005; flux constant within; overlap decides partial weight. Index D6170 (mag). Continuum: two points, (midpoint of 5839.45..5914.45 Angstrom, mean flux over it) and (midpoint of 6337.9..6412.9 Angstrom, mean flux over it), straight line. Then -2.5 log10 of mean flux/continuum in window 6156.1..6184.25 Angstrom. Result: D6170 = 0.213 mag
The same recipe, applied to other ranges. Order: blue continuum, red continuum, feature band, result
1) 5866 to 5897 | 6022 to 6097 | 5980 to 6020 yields -0.06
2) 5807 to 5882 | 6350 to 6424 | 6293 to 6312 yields 0.19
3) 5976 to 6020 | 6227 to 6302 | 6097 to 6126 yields -0.18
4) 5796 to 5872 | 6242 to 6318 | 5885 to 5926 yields 0.42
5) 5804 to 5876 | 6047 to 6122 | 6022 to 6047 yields 0.04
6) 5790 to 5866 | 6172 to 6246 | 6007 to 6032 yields -0.16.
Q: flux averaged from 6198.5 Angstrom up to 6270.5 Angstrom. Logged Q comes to 6.52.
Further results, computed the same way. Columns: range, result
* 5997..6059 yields 8.79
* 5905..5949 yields 7.25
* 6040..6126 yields 9.34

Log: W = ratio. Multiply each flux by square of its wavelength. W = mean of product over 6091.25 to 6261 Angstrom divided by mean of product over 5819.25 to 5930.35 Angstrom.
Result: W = 1.23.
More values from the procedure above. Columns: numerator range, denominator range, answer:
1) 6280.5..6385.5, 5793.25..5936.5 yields 1.48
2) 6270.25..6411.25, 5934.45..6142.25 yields 1.15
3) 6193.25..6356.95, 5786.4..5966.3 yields 1.21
